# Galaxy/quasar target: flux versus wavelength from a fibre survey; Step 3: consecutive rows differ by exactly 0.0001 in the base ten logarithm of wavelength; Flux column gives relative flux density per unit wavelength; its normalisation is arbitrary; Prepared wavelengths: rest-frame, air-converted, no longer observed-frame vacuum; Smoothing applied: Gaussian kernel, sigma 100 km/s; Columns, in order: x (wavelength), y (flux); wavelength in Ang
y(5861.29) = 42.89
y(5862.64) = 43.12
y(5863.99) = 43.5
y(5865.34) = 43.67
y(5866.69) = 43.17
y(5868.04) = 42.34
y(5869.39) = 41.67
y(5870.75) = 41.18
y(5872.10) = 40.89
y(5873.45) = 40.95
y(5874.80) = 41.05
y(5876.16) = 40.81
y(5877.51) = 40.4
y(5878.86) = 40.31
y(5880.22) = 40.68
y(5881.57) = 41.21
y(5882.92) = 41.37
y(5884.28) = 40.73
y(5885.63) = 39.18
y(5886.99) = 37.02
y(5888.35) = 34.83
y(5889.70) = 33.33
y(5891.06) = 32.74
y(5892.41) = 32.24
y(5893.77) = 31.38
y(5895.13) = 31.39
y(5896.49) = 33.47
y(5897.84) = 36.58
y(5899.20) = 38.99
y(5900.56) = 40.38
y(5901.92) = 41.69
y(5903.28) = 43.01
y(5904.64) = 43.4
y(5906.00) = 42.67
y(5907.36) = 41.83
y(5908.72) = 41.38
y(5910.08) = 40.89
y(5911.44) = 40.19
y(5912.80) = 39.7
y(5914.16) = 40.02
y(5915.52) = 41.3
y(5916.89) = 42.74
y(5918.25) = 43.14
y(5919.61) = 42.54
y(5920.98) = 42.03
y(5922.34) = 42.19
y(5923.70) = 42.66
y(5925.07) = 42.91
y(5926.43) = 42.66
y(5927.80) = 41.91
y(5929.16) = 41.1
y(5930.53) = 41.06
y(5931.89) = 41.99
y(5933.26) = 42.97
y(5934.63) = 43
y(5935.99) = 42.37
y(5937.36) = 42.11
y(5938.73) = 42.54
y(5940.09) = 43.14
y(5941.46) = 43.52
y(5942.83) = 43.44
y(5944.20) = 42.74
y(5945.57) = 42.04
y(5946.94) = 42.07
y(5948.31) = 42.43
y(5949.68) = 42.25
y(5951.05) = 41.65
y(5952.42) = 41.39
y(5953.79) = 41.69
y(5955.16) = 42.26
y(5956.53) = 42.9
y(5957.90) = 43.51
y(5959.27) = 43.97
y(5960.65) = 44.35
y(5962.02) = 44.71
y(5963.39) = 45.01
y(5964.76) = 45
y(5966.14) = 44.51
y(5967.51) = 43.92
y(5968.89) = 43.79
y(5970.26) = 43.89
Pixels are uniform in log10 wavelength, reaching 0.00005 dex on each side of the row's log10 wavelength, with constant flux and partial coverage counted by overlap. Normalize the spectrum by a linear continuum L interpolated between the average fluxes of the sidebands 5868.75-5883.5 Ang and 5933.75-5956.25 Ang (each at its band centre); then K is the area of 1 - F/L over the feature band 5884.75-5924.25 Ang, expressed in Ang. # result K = 2.4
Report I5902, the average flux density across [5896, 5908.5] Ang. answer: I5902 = 40.4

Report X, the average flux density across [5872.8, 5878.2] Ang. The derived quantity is 40.8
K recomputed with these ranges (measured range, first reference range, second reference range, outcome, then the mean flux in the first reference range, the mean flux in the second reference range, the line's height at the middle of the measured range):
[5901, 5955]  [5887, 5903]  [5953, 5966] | -3.4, 35.5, 43.7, 39.7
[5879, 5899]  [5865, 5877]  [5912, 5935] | 2.6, 41.7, 42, 41.8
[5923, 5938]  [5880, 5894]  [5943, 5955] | -0.6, 36.8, 42.1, 40.5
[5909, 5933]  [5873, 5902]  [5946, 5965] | -0.8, 37.7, 43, 40.3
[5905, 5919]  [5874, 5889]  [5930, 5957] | -0.1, 39.8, 42.4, 41.1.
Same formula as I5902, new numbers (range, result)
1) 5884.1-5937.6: 39.9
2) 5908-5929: 41.7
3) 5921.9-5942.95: 42.5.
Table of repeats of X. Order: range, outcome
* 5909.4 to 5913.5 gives 40.3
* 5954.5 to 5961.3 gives 43.4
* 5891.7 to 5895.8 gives 31.7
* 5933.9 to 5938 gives 42.5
